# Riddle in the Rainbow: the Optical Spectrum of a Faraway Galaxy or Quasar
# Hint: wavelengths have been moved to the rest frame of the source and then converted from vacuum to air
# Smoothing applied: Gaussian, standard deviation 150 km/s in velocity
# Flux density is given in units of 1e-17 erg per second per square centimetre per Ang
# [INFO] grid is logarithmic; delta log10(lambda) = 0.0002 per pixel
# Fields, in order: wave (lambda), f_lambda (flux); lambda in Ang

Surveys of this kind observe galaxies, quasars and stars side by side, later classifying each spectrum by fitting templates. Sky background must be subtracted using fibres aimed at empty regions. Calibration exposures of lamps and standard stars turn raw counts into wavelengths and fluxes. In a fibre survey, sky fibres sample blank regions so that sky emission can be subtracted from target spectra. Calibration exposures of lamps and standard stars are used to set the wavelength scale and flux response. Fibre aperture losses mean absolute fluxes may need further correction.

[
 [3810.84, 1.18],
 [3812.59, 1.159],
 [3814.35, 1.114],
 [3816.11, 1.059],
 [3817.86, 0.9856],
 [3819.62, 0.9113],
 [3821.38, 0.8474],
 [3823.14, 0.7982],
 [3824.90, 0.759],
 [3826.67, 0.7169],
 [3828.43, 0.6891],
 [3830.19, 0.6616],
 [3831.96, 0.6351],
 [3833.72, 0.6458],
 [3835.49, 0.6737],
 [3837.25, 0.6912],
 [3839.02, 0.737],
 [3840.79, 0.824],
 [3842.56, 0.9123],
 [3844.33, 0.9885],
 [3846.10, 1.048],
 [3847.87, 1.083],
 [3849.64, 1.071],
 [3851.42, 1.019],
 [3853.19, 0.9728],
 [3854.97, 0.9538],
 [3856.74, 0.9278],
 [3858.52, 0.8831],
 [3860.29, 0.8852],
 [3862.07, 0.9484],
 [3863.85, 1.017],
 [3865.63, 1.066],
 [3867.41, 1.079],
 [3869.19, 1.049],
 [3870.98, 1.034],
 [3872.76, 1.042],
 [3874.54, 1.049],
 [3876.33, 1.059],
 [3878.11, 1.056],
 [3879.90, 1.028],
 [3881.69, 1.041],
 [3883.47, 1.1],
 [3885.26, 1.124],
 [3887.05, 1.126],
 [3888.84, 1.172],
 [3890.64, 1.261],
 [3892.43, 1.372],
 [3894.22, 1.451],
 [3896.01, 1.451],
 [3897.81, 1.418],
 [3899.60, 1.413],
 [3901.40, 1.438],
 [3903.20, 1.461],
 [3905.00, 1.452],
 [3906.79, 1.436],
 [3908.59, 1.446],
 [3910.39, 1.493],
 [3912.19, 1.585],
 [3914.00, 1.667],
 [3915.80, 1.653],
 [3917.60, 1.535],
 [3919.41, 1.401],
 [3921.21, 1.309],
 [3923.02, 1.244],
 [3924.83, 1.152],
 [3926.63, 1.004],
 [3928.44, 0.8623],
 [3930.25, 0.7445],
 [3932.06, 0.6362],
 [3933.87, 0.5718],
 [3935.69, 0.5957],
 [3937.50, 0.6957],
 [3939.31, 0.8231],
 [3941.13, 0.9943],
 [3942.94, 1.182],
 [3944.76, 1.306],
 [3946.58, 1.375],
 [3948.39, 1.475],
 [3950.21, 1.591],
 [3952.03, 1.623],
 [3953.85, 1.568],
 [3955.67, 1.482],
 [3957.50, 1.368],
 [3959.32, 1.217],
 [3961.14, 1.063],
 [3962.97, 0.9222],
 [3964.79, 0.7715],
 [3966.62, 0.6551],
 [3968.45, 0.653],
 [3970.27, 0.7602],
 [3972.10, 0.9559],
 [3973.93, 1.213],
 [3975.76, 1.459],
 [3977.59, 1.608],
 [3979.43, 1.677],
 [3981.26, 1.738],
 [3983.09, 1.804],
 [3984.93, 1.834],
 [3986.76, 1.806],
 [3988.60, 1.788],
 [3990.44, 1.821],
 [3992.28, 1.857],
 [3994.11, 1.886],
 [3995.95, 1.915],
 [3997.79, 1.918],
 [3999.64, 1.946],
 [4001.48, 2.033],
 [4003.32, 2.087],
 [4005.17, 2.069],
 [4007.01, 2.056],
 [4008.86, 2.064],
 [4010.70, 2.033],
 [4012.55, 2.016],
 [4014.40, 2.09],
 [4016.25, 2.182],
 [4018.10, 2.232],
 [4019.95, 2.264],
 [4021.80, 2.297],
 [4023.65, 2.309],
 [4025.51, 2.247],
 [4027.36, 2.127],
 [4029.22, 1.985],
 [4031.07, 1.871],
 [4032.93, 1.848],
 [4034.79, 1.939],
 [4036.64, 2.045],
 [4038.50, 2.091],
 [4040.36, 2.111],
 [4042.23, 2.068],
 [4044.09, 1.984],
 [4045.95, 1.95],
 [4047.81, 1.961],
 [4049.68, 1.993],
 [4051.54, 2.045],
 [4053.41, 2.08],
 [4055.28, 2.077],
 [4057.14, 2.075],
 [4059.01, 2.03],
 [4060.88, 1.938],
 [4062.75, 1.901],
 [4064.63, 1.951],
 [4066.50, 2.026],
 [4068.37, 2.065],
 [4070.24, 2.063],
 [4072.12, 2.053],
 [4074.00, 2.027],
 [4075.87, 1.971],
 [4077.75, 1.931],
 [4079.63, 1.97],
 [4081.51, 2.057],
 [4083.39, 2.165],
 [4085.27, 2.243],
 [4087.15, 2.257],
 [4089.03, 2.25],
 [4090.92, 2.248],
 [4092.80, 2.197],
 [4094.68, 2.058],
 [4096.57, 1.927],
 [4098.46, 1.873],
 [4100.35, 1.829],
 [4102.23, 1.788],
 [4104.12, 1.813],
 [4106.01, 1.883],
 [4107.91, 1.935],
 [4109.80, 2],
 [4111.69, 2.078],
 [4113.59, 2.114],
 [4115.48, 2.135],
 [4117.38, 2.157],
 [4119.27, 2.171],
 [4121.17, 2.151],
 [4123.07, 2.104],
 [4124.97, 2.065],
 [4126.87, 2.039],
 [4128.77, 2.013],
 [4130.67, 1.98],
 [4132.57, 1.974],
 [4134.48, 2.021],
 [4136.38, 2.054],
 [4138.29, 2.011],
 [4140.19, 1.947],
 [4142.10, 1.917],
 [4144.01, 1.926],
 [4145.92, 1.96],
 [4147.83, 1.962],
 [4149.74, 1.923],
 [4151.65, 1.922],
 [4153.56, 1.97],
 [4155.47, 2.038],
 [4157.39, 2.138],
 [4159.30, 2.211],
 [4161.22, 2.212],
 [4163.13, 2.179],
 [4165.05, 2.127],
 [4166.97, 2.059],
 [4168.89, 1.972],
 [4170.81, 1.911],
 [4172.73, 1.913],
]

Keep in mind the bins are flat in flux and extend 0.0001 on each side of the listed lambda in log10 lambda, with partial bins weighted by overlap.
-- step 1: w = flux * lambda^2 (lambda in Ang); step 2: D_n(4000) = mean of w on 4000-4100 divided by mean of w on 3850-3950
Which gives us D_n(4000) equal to 1.9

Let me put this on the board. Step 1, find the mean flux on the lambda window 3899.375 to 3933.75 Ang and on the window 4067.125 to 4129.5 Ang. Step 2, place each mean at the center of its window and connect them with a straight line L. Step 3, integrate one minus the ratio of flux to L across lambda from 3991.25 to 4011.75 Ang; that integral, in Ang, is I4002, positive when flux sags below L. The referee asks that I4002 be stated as -4.2 Ang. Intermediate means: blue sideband 1.29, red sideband 2.05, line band 1.99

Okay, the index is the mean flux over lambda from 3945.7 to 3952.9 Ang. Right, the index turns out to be 1.52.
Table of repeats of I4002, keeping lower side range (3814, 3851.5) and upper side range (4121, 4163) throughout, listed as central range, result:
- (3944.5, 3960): -1.8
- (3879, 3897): -2.6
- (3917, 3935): 2.5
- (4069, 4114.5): -4.9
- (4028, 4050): -4.8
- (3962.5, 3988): 2.0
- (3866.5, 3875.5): -0.5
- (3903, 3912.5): -2.8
